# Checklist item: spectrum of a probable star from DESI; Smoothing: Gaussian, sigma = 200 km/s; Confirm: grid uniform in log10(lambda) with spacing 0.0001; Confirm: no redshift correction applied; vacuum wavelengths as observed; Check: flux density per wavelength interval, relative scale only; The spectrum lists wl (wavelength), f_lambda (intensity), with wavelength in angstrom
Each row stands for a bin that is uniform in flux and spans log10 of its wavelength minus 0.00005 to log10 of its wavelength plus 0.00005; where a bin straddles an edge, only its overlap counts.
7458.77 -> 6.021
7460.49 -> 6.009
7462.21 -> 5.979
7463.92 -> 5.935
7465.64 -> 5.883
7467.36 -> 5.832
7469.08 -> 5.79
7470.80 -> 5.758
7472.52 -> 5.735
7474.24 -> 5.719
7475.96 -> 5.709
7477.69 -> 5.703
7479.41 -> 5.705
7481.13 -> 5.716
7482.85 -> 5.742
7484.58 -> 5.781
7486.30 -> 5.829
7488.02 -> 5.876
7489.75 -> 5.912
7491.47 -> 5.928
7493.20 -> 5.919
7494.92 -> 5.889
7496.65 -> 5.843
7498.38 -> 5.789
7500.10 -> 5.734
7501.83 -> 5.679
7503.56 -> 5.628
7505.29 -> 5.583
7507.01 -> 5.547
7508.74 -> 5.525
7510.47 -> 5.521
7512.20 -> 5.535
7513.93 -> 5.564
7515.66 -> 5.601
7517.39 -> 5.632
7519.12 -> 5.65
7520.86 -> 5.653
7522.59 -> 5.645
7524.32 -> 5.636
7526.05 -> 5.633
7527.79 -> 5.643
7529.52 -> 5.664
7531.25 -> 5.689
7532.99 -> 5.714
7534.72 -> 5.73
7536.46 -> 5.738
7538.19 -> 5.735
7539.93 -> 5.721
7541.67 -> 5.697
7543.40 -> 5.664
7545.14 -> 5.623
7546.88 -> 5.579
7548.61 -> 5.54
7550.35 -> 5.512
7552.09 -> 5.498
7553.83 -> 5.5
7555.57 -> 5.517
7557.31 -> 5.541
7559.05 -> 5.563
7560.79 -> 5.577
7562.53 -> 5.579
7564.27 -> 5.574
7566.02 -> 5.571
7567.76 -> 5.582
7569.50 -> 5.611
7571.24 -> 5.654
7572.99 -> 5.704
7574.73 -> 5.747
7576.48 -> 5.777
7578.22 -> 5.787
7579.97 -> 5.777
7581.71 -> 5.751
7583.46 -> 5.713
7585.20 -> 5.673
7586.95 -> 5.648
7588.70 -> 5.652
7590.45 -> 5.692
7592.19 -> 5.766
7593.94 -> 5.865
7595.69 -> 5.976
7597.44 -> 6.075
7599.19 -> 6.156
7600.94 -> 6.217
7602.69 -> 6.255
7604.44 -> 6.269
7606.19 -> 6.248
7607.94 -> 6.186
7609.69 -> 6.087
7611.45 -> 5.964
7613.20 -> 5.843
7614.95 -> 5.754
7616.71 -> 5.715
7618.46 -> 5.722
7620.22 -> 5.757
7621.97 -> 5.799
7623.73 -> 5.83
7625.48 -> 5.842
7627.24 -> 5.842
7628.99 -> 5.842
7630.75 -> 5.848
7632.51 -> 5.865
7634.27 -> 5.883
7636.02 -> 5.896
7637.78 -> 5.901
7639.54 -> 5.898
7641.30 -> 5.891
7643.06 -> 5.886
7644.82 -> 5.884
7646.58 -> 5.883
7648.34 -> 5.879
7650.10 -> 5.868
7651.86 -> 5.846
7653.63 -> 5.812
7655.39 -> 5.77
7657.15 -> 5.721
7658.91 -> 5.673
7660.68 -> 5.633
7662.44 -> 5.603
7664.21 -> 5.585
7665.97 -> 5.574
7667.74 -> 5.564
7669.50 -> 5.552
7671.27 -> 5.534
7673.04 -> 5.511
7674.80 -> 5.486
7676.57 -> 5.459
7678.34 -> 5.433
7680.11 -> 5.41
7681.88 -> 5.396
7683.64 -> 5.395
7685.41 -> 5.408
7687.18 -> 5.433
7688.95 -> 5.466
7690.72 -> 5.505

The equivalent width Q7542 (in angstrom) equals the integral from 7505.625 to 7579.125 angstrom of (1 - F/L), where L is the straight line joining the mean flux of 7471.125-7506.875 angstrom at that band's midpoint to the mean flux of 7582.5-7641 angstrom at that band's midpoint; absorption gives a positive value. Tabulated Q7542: 2.5 angstrom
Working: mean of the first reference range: 5.77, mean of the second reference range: 5.9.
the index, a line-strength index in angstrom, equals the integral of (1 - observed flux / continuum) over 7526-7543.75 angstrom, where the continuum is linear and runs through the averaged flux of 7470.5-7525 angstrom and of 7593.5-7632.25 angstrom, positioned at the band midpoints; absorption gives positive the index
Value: 0.3 angstrom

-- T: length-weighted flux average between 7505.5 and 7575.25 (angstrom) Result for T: 5.61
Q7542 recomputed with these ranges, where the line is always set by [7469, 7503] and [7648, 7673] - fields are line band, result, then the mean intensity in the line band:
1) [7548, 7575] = 0.8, 5.58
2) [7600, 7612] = -1.0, 6.18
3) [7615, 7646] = -0.8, 5.84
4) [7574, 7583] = -0.1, 5.76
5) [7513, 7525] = 0.3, 5.62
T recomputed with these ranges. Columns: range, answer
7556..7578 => 5.63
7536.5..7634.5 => 5.77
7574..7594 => 5.73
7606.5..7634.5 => 5.87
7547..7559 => 5.53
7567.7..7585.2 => 5.72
